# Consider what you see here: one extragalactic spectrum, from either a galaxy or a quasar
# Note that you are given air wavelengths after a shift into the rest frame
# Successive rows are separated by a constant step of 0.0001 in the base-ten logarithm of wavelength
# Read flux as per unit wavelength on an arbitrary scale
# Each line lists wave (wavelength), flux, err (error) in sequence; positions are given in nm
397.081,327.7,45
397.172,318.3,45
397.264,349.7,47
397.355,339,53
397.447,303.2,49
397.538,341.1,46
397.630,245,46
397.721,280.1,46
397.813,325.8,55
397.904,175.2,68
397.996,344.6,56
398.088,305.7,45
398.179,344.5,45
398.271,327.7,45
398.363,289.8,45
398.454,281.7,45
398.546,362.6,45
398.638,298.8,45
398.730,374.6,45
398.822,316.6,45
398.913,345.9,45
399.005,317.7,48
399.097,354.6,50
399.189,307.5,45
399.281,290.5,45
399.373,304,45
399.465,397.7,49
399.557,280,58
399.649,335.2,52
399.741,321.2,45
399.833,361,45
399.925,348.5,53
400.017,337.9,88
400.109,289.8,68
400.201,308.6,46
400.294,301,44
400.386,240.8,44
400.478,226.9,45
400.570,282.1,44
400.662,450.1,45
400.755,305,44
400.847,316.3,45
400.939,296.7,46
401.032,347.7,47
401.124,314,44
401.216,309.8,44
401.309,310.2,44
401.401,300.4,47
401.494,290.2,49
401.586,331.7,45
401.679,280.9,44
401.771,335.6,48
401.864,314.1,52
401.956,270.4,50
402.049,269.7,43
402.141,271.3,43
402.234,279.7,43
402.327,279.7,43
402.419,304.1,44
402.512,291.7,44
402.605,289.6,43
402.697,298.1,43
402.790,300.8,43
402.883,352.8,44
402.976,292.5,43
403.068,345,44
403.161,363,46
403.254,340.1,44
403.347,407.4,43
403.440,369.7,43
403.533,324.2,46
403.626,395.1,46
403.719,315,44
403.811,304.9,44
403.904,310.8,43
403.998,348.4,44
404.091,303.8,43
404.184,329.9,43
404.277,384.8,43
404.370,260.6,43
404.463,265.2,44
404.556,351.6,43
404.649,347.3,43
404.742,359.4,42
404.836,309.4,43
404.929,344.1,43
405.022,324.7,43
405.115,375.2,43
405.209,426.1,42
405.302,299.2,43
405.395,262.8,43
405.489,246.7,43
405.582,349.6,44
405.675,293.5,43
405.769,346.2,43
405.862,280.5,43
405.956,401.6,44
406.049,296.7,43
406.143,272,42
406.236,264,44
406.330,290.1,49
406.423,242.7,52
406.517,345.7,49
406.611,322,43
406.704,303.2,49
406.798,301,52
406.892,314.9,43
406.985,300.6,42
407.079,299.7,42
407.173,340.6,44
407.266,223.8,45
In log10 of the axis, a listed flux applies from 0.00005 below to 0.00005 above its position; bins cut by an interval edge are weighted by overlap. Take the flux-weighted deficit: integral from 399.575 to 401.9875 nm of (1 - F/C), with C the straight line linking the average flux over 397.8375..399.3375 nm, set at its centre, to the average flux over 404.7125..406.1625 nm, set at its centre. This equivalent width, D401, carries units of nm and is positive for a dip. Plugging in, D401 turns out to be 0.04 nm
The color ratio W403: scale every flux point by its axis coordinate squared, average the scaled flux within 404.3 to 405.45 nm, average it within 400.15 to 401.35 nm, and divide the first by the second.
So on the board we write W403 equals 1.09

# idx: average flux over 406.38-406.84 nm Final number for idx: 303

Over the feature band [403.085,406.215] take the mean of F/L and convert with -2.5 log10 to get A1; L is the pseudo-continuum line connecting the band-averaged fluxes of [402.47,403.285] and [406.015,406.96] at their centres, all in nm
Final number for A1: -0.08 mag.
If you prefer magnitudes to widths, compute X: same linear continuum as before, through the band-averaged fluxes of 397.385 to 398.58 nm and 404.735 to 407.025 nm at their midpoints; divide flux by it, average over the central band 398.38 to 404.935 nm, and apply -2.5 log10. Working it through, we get -0.04 mag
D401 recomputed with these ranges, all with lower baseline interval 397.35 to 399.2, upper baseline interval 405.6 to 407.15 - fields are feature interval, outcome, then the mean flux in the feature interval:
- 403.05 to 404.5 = -0.129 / 336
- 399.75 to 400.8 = -0.009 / 314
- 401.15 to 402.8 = 0.073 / 296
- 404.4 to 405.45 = -0.083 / 331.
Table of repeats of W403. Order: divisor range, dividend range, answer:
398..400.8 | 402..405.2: 1.04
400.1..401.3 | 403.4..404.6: 1.08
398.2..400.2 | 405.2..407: 0.97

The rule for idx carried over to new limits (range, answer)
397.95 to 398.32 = 330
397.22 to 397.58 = 334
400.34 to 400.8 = 301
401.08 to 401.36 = 311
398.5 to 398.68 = 331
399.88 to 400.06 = 343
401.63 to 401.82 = 308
